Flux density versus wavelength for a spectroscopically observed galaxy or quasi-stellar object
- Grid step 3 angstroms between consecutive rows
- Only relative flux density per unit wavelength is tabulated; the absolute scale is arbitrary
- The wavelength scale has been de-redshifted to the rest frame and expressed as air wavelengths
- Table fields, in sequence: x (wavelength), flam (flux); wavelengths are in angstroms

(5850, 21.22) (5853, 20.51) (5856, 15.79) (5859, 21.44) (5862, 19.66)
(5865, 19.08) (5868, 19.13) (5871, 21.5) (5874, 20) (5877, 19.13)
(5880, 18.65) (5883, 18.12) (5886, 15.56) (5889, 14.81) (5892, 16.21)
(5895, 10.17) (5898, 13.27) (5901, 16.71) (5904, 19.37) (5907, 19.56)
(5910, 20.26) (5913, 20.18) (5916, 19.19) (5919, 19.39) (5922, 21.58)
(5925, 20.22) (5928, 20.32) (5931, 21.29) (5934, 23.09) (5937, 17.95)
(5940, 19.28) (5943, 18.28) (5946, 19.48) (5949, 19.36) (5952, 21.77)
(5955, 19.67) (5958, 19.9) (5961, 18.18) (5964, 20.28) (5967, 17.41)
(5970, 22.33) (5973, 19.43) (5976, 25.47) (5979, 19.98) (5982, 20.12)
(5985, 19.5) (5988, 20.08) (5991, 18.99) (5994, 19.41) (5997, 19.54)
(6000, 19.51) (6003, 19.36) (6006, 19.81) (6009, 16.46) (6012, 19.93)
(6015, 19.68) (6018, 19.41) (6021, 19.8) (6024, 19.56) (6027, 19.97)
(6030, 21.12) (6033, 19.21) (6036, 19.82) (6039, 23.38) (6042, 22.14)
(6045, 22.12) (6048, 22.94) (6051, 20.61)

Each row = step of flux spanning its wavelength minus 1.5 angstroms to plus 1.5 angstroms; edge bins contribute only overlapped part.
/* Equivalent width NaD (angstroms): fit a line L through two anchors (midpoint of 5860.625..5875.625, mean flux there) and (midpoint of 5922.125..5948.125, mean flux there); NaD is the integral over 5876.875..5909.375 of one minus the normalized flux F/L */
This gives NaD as 5.6 angstroms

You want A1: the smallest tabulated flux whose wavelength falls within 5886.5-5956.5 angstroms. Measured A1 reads 10.17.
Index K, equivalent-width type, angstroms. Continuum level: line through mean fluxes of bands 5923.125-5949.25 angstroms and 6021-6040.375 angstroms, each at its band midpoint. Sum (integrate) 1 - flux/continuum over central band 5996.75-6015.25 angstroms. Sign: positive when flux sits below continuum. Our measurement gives 1.1 angstroms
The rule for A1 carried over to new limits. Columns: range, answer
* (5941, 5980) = 17.41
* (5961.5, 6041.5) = 16.46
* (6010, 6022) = 19.41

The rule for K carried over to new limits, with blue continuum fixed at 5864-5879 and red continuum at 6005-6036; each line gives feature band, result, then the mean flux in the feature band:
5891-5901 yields 3.1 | 13.6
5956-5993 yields -1.0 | 20.1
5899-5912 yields 0.6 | 18.8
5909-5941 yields -1.0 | 20.3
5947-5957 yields -0.3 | 20.2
